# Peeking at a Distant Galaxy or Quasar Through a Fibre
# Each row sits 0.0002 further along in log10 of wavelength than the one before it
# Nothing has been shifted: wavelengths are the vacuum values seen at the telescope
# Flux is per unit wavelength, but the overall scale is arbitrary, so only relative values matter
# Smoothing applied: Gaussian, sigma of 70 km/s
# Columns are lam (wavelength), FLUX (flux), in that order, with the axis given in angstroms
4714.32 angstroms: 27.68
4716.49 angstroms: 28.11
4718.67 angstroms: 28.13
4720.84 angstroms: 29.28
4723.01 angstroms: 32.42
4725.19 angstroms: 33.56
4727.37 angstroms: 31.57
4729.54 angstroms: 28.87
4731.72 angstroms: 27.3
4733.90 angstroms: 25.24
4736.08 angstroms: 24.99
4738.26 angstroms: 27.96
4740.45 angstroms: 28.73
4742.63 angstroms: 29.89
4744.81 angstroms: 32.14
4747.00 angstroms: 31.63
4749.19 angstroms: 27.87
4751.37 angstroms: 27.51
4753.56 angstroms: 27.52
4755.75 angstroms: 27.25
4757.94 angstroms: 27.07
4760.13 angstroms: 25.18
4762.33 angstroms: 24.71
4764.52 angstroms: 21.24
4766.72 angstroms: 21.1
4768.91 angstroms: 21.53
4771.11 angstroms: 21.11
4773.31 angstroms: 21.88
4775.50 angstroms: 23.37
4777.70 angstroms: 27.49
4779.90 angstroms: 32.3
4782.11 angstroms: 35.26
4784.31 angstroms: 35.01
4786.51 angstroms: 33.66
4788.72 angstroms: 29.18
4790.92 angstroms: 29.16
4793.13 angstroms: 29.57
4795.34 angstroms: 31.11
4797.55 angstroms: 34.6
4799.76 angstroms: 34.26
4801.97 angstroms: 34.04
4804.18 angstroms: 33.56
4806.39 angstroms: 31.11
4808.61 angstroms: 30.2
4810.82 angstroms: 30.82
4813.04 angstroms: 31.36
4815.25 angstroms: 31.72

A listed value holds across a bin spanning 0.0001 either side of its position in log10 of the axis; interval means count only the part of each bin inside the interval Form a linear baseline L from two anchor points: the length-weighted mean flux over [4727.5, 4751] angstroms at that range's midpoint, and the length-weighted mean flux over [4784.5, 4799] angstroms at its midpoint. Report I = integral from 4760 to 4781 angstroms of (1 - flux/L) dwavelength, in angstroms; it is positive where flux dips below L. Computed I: 4.4 angstroms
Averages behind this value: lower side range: 28.6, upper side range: 31.5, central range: 23.9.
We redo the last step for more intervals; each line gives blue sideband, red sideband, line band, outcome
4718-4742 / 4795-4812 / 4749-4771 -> 4.0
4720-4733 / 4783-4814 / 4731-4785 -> 7.2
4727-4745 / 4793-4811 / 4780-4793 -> -0.4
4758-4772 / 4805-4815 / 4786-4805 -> -2.4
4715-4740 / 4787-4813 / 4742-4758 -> 0.4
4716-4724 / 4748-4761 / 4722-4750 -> -1.0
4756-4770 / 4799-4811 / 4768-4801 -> -1.3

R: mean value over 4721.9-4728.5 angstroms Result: 32.5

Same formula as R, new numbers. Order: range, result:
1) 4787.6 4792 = 29.2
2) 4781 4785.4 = 35.1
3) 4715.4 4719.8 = 28.1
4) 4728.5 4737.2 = 26.6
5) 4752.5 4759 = 27.3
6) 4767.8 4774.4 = 21.5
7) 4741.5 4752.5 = 29.8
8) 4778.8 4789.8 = 33.1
